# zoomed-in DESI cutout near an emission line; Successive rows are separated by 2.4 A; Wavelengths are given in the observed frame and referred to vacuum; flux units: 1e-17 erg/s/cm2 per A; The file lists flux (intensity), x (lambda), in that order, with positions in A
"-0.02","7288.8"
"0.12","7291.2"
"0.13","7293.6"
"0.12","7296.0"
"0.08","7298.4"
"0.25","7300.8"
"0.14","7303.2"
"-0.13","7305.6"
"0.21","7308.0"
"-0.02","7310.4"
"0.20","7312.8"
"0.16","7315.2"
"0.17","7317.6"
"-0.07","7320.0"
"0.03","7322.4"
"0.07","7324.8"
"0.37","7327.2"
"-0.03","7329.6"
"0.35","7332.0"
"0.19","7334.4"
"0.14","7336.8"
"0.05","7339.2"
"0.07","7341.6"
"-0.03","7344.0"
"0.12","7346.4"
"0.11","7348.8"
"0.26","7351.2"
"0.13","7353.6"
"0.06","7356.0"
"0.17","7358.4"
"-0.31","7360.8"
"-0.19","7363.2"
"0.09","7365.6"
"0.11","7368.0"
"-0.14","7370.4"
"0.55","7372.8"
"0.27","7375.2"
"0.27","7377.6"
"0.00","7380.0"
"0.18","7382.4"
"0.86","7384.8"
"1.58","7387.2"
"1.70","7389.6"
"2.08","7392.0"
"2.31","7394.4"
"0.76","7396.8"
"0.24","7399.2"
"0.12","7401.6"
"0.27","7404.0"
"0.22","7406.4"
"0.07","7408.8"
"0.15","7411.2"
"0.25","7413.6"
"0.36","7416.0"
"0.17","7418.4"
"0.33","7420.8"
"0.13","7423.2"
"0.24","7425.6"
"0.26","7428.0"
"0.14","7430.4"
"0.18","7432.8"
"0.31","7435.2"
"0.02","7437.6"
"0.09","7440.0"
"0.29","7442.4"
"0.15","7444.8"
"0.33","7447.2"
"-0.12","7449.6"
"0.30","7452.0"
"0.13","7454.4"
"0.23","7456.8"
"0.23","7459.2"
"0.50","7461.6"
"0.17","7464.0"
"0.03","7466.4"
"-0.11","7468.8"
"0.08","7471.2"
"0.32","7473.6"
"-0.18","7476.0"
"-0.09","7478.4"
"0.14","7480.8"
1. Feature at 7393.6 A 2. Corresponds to [O II] 3727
